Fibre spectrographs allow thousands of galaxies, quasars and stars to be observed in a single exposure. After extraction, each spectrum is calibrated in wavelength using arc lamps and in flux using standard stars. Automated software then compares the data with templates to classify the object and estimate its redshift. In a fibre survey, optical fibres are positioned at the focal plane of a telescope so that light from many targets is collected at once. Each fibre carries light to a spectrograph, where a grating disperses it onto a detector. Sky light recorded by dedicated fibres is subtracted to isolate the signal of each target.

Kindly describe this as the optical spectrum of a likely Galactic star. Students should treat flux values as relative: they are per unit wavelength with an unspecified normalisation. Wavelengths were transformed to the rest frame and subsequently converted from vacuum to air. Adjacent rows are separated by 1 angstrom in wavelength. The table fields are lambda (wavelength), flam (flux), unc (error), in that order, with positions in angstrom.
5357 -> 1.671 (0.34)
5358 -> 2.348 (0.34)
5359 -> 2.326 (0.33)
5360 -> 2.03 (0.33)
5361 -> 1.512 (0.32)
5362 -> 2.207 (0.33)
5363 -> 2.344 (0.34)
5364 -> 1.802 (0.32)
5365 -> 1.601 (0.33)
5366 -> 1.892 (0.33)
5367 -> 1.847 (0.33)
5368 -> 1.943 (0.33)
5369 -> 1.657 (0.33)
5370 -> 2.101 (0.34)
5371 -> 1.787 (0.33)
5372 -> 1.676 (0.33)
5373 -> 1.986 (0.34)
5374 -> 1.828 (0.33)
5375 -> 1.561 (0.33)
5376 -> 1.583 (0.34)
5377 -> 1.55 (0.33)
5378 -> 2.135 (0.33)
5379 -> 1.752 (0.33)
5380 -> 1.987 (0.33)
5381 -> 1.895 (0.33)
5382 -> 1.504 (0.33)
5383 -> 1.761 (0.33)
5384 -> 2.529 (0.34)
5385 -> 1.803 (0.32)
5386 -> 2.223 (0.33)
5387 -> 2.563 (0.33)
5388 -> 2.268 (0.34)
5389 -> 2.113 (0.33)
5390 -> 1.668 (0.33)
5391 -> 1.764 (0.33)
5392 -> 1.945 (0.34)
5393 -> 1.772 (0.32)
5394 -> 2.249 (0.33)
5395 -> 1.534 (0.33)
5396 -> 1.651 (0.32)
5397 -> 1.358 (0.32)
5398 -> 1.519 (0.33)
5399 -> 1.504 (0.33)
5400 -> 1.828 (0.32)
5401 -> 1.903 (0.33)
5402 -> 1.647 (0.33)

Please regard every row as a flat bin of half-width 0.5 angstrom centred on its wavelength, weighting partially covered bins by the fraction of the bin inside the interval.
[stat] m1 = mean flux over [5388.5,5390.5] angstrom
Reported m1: 1.89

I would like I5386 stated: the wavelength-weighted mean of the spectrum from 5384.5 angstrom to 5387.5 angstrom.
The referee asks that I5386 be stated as 2.2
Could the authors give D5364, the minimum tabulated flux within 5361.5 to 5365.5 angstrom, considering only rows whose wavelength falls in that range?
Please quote 1.601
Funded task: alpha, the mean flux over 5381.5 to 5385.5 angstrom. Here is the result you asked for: 1.9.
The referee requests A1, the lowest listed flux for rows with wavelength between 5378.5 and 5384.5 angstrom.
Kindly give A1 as 1.504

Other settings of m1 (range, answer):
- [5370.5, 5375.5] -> 1.77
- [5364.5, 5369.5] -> 1.79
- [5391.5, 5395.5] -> 1.88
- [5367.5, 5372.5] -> 1.83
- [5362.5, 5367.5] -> 1.9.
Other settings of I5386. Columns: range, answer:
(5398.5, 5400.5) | 1.67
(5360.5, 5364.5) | 1.97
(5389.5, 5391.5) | 1.72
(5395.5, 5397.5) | 1.5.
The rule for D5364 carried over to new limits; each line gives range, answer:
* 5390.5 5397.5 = 1.358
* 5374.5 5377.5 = 1.55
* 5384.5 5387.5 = 1.803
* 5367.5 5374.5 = 1.657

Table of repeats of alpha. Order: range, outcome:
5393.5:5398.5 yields 1.66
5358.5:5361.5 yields 1.96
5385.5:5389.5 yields 2.29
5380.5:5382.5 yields 1.7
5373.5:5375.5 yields 1.69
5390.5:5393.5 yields 1.83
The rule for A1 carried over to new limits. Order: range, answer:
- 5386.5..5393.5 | 1.668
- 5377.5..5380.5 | 1.752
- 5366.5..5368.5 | 1.847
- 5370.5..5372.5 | 1.676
